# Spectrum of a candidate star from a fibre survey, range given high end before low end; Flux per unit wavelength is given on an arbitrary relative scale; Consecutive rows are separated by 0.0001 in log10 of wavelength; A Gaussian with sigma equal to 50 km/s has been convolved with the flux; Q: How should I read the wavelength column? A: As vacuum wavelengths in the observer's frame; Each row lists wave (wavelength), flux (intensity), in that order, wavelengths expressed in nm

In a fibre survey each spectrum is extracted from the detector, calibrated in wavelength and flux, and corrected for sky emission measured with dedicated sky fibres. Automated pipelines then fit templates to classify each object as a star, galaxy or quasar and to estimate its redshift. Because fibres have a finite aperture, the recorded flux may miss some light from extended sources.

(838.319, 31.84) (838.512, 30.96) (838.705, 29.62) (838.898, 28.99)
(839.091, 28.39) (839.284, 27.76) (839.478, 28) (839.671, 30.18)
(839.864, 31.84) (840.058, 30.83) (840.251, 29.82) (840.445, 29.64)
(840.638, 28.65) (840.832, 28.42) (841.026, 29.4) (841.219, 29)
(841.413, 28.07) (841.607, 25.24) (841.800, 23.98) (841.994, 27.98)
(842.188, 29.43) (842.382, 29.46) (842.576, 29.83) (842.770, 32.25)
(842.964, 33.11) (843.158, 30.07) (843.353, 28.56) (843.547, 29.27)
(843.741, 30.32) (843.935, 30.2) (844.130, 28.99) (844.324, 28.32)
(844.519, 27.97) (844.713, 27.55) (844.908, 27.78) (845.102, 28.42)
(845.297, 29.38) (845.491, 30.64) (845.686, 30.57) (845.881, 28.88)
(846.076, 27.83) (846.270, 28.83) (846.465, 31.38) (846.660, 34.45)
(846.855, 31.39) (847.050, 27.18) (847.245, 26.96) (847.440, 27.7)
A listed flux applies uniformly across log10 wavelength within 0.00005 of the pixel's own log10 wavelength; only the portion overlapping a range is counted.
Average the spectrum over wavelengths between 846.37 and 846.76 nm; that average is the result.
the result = 32.9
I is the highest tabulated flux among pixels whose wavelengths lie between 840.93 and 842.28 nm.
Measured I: 29.43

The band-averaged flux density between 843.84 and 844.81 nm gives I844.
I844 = 28.6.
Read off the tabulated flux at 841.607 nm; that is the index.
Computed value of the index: 25.24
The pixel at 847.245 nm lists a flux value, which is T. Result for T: 26.96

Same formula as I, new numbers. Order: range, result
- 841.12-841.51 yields 29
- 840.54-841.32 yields 29.4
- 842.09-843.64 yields 33.11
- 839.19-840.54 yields 31.84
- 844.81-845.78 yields 30.64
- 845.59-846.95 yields 34.45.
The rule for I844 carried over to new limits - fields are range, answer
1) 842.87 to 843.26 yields 31.5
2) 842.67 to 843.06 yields 32.7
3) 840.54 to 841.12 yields 28.8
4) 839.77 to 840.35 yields 30.8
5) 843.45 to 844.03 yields 30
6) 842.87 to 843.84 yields 30.3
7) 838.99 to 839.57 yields 28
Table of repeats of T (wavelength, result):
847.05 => 27.18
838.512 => 30.96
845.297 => 29.38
